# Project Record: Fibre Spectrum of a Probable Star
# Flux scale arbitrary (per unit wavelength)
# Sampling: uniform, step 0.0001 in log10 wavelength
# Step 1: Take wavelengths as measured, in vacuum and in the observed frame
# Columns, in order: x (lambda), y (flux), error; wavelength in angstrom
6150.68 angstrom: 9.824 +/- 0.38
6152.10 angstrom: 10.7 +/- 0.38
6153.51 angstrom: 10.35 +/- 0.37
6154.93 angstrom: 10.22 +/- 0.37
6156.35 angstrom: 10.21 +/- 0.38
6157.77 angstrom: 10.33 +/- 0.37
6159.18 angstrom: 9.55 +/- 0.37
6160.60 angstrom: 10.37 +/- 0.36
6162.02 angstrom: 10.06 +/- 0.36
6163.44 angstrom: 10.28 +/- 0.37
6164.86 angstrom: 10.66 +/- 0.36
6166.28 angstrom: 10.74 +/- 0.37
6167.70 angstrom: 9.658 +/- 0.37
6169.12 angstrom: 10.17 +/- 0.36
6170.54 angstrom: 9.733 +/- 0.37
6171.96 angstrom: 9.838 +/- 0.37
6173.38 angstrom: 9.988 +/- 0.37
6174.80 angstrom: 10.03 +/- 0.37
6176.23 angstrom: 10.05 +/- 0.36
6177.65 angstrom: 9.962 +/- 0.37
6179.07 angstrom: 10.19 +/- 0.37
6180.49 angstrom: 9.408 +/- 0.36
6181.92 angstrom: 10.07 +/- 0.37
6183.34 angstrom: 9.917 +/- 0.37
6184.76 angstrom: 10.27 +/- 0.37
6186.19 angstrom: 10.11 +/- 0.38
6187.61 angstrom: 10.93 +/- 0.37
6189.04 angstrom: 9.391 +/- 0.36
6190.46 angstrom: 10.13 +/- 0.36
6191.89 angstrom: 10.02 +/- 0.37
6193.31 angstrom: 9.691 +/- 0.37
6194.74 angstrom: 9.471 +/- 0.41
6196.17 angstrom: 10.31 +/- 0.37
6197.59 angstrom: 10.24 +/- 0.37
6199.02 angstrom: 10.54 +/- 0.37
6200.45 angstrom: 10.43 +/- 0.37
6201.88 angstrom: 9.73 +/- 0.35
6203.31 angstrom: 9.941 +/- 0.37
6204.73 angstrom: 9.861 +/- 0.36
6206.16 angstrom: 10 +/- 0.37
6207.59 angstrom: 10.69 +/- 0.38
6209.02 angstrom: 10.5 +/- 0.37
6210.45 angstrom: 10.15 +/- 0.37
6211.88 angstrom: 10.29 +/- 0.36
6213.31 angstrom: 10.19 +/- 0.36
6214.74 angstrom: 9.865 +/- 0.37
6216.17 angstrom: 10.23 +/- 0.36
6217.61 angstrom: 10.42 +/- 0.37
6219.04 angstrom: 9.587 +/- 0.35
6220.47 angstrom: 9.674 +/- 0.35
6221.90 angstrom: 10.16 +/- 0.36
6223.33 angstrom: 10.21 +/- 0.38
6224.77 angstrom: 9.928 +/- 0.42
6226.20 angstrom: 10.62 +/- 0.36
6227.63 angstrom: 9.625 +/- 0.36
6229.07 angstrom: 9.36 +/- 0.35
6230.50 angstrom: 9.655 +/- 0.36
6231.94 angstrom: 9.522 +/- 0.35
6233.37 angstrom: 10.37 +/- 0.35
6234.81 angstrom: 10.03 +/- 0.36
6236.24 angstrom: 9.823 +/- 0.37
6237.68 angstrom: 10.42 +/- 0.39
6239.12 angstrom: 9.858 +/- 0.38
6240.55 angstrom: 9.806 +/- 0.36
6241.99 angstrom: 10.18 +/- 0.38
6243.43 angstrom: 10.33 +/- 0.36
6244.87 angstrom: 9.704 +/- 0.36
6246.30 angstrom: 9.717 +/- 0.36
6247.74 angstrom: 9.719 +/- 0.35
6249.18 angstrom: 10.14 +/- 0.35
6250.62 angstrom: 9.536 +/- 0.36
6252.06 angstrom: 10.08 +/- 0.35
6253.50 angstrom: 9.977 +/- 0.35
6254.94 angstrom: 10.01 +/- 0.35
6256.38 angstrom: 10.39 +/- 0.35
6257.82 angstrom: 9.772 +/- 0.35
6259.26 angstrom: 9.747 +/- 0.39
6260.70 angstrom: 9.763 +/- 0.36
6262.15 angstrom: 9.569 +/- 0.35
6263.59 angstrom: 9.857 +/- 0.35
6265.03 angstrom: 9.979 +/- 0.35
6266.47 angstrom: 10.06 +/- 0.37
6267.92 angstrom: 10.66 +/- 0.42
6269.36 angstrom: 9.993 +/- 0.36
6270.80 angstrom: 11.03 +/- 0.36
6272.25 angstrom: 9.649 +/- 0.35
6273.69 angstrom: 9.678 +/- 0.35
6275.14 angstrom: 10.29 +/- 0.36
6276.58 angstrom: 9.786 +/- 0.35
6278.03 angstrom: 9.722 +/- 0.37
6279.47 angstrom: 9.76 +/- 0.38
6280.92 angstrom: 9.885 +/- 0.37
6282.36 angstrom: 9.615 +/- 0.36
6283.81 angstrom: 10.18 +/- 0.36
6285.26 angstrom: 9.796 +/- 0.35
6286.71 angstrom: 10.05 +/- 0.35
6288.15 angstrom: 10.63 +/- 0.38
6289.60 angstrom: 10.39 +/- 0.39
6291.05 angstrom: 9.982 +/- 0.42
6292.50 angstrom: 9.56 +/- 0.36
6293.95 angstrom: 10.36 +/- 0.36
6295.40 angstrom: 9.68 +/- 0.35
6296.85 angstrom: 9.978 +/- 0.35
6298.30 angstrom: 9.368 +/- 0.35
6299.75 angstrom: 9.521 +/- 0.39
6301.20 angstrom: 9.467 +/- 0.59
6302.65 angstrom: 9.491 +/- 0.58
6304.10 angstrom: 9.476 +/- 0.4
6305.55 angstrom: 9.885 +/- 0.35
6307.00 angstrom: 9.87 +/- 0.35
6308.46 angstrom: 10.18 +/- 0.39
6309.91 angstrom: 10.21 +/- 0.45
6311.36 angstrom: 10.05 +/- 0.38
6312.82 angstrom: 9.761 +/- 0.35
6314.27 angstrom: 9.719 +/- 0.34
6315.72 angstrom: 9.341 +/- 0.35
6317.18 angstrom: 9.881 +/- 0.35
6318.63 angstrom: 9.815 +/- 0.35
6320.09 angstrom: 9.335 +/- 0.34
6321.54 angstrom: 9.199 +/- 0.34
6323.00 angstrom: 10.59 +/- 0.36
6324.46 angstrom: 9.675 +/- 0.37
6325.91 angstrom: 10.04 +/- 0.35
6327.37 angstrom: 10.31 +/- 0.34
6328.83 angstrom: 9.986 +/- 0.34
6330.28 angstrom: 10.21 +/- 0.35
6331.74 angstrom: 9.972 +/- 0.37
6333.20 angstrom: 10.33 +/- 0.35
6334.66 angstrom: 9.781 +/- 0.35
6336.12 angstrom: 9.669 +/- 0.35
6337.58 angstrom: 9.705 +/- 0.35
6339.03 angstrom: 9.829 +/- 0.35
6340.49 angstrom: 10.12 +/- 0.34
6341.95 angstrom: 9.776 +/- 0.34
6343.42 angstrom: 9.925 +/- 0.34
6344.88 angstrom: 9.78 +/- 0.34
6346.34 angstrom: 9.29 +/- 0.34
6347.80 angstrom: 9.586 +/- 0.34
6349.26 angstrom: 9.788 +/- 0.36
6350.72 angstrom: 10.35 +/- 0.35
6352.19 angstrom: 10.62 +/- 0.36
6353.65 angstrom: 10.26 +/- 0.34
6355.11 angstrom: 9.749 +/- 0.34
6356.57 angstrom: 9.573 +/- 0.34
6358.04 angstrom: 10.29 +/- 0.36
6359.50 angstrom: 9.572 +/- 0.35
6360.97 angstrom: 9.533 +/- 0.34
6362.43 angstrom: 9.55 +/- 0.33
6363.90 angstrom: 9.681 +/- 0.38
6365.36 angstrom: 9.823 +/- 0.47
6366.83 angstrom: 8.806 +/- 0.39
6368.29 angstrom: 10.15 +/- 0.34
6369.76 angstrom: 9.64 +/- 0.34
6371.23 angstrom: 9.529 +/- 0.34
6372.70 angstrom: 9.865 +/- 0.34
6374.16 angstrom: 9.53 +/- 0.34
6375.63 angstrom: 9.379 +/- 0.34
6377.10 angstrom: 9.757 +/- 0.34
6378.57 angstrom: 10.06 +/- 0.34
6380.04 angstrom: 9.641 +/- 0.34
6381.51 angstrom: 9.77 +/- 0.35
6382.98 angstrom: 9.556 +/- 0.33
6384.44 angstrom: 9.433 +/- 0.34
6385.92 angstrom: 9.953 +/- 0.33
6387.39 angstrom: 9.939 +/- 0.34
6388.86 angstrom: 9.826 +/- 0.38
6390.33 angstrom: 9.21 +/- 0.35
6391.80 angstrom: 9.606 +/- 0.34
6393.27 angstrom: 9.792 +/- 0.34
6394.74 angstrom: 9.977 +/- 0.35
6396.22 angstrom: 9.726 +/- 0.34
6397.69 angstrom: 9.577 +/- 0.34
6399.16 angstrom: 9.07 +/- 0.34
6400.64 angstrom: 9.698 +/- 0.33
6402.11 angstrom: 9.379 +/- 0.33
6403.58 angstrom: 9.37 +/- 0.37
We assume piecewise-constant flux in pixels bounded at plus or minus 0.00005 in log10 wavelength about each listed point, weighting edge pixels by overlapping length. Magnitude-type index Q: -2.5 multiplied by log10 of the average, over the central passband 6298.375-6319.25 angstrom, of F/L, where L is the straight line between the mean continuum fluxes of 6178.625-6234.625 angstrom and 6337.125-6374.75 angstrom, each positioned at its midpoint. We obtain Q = 0.01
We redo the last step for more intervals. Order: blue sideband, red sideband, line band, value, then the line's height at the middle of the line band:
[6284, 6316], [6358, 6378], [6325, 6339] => -0.03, 9.76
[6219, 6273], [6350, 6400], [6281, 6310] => 0.00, 9.87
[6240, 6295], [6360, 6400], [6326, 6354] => -0.02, 9.76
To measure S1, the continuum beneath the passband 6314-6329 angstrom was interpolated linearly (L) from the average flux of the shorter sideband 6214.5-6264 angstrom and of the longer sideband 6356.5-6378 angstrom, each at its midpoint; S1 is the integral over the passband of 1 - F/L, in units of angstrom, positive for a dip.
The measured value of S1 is -0.1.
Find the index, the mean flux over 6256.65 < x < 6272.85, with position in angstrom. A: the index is 10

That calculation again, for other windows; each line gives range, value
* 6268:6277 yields 10.1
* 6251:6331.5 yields 9.91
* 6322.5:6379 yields 9.84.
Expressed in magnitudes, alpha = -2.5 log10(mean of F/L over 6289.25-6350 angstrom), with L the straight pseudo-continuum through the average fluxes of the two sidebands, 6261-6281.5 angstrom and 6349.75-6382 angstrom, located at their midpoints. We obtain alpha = 0.01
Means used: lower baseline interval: 9.99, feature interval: 9.83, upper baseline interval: 9.78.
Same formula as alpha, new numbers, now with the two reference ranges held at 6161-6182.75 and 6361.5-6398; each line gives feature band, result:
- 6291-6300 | 0.006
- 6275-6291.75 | -0.016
